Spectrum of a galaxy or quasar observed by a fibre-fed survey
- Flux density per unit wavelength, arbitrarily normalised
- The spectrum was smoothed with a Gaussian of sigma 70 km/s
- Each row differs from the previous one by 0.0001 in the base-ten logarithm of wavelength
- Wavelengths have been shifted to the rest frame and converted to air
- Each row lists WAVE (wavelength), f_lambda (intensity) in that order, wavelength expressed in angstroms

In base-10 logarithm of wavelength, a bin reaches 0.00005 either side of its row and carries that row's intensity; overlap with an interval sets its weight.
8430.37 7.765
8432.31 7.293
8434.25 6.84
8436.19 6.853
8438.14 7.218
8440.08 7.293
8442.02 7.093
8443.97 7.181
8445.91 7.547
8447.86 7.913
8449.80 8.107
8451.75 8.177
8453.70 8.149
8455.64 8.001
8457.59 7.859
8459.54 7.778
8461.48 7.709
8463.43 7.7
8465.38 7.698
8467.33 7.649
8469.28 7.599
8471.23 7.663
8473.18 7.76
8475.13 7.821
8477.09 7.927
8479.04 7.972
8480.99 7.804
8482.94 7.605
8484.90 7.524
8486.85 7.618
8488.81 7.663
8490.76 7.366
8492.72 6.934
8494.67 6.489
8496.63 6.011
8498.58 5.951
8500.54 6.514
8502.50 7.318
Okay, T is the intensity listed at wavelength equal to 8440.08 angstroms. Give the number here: 7.293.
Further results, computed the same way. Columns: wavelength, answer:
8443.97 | 7.181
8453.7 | 8.149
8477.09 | 7.927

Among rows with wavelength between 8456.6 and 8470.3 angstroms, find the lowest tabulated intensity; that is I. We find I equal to 7.599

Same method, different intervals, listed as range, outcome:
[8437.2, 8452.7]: 7.093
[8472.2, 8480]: 7.76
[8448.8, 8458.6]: 7.859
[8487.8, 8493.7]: 6.934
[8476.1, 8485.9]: 7.524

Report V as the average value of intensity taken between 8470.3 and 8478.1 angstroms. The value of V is 7.79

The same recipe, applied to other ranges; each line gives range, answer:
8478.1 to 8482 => 7.9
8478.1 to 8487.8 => 7.71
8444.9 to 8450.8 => 7.85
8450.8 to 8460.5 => 7.99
